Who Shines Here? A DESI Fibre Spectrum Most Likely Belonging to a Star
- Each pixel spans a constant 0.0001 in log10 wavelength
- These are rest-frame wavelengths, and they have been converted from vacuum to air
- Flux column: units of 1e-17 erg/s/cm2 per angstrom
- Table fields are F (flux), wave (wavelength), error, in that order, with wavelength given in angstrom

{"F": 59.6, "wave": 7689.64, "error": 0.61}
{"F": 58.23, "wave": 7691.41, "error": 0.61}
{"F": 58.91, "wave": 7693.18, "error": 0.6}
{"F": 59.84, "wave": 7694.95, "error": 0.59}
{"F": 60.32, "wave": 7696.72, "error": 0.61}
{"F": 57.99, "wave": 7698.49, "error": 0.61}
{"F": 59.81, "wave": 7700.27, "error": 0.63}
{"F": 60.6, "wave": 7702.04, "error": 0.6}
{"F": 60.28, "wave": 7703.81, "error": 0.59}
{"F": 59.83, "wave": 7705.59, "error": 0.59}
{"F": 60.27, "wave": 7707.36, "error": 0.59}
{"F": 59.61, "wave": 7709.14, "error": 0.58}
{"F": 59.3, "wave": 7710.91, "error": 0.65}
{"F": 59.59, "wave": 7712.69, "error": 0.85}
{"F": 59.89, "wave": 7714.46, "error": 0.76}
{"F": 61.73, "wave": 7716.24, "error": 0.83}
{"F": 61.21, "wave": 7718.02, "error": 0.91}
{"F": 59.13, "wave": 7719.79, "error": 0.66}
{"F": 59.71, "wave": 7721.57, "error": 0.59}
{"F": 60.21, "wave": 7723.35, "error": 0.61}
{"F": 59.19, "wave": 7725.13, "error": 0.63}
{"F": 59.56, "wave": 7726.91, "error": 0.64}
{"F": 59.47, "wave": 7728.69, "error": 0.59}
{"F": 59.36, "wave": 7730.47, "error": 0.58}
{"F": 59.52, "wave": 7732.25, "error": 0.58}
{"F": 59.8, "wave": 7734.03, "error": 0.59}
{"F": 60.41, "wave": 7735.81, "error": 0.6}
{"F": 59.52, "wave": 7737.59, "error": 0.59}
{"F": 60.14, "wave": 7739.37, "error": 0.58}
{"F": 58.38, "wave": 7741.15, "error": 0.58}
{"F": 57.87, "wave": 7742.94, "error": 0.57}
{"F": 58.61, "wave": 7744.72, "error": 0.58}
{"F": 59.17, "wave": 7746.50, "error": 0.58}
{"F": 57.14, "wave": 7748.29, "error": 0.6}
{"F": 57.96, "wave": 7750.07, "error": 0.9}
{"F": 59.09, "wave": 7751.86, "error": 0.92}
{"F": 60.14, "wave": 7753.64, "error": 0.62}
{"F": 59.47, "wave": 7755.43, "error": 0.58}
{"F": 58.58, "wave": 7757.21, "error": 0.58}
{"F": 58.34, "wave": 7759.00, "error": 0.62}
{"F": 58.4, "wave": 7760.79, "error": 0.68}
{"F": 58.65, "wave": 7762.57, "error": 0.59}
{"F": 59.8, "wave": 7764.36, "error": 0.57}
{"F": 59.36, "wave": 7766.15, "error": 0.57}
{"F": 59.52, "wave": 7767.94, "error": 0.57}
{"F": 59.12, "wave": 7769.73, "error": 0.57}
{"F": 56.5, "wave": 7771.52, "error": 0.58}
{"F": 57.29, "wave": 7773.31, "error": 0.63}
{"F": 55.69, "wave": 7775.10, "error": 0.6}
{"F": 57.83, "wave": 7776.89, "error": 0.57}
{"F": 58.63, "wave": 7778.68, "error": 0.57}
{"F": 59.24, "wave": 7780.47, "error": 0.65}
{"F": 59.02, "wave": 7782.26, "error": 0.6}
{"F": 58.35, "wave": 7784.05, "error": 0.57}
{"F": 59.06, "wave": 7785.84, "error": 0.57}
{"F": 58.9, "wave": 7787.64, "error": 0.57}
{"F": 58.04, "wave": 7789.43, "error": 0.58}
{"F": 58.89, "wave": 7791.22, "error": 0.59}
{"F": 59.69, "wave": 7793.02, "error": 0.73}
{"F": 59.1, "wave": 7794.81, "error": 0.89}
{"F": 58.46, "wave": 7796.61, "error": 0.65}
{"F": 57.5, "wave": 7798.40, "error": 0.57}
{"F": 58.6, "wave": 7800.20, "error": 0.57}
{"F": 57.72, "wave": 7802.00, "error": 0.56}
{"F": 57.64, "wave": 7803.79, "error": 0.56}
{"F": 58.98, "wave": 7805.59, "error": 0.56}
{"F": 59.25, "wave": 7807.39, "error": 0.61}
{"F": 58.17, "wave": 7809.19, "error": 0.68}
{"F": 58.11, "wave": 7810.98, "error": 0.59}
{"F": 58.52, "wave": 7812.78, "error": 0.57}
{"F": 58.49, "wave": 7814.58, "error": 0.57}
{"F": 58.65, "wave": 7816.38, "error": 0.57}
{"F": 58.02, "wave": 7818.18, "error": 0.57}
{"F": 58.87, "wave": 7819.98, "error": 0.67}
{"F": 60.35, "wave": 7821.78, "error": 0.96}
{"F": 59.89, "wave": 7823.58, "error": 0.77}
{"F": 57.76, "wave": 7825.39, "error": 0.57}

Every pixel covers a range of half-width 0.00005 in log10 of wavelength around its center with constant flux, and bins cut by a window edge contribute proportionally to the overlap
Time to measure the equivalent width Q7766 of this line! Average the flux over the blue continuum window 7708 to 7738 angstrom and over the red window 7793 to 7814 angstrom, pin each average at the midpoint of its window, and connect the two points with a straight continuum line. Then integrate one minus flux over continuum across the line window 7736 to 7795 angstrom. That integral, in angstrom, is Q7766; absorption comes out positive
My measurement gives 0.43 angstrom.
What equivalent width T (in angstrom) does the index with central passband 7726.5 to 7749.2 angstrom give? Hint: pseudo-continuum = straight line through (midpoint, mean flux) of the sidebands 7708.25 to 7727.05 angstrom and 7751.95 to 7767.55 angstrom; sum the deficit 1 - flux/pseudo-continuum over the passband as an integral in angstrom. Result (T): 0.2 angstrom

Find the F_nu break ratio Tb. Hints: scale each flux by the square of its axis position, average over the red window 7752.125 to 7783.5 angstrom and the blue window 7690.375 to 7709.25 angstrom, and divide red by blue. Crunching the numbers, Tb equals 1.00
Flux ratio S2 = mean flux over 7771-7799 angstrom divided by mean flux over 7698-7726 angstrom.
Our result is 1.0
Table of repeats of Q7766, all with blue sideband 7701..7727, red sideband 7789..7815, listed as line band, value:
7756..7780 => 0.3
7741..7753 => 0.2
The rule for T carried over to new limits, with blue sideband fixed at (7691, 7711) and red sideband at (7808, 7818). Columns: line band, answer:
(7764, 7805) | 0.21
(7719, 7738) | -0.09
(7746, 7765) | 0.09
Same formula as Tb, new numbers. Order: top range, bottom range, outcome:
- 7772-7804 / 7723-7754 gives 1.00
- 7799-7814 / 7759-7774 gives 1.01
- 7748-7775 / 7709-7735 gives 0.99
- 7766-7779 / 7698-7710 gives 0.99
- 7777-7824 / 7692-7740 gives 1.00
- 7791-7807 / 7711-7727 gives 1.00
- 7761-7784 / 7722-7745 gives 0.99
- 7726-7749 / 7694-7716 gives 1.00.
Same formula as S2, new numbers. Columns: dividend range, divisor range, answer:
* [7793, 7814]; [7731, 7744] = 0.98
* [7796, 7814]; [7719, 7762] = 0.99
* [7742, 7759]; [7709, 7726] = 0.98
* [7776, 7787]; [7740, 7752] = 1.01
